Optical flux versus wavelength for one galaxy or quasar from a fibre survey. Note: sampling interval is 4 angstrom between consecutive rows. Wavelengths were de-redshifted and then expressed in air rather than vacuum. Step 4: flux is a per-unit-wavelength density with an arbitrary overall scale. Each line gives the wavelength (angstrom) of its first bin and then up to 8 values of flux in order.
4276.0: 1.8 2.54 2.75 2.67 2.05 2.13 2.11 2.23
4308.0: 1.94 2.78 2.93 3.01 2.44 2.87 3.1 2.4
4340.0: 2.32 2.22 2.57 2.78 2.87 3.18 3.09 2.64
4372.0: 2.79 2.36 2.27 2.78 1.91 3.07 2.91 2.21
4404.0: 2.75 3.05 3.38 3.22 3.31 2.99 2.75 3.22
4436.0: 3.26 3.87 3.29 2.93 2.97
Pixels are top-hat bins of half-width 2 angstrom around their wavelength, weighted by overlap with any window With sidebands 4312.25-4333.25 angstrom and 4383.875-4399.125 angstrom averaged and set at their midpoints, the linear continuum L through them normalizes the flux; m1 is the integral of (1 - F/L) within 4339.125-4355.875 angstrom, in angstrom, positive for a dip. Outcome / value 1.46 angstrom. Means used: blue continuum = 2.85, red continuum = 2.62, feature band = 2.53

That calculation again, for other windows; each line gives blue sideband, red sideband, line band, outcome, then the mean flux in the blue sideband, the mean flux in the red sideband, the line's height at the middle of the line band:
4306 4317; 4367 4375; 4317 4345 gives -0.9 angstrom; 2.52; 2.68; 2.57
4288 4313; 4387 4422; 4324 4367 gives -3.6 angstrom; 2.22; 2.9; 2.51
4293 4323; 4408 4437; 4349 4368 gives -1.2 angstrom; 2.43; 3.15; 2.75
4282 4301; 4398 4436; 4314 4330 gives -1.9 angstrom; 2.35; 3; 2.51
